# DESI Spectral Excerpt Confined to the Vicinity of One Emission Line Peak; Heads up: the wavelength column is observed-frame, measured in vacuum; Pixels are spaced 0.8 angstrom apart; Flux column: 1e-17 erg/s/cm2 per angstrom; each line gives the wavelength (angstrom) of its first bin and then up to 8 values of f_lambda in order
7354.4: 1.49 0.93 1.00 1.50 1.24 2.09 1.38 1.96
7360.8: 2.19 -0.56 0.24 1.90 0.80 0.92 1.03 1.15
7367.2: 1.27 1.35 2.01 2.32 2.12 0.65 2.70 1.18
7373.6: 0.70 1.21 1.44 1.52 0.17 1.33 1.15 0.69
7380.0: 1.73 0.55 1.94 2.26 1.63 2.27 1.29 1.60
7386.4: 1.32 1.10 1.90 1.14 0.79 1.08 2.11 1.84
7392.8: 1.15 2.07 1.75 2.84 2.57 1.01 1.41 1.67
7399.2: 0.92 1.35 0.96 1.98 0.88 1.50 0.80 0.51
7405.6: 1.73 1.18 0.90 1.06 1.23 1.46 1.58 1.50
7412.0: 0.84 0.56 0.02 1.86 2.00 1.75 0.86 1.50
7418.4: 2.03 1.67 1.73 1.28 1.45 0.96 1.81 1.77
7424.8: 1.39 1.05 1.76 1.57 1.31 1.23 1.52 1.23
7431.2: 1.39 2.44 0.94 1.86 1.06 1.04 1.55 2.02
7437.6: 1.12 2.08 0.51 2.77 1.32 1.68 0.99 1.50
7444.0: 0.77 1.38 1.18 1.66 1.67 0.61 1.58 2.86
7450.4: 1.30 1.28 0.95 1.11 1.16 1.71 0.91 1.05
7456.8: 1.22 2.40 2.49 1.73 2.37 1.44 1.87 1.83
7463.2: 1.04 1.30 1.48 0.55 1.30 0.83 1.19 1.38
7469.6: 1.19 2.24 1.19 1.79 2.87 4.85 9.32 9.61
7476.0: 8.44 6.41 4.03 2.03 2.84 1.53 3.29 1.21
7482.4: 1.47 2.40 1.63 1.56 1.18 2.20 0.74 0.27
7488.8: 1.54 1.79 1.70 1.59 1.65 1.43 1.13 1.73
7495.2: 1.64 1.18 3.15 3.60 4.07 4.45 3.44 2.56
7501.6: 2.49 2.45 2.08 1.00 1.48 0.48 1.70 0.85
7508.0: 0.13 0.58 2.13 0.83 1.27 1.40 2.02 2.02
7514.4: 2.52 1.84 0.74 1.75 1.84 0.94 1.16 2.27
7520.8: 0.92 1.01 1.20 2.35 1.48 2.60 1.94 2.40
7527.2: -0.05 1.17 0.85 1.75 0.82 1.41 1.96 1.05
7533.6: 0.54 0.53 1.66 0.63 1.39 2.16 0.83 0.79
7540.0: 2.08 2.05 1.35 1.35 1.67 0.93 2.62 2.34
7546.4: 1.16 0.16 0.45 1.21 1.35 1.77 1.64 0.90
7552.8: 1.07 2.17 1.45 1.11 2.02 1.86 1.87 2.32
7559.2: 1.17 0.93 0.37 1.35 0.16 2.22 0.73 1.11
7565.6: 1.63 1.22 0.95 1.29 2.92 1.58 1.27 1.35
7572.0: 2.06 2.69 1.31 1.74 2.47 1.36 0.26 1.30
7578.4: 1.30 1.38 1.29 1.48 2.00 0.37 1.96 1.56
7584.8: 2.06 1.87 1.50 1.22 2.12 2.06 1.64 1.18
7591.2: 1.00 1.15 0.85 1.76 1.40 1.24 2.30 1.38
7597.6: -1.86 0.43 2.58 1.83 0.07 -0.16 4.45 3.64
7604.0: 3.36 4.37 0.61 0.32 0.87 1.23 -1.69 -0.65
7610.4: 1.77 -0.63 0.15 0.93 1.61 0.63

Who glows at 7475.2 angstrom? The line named H-alpha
